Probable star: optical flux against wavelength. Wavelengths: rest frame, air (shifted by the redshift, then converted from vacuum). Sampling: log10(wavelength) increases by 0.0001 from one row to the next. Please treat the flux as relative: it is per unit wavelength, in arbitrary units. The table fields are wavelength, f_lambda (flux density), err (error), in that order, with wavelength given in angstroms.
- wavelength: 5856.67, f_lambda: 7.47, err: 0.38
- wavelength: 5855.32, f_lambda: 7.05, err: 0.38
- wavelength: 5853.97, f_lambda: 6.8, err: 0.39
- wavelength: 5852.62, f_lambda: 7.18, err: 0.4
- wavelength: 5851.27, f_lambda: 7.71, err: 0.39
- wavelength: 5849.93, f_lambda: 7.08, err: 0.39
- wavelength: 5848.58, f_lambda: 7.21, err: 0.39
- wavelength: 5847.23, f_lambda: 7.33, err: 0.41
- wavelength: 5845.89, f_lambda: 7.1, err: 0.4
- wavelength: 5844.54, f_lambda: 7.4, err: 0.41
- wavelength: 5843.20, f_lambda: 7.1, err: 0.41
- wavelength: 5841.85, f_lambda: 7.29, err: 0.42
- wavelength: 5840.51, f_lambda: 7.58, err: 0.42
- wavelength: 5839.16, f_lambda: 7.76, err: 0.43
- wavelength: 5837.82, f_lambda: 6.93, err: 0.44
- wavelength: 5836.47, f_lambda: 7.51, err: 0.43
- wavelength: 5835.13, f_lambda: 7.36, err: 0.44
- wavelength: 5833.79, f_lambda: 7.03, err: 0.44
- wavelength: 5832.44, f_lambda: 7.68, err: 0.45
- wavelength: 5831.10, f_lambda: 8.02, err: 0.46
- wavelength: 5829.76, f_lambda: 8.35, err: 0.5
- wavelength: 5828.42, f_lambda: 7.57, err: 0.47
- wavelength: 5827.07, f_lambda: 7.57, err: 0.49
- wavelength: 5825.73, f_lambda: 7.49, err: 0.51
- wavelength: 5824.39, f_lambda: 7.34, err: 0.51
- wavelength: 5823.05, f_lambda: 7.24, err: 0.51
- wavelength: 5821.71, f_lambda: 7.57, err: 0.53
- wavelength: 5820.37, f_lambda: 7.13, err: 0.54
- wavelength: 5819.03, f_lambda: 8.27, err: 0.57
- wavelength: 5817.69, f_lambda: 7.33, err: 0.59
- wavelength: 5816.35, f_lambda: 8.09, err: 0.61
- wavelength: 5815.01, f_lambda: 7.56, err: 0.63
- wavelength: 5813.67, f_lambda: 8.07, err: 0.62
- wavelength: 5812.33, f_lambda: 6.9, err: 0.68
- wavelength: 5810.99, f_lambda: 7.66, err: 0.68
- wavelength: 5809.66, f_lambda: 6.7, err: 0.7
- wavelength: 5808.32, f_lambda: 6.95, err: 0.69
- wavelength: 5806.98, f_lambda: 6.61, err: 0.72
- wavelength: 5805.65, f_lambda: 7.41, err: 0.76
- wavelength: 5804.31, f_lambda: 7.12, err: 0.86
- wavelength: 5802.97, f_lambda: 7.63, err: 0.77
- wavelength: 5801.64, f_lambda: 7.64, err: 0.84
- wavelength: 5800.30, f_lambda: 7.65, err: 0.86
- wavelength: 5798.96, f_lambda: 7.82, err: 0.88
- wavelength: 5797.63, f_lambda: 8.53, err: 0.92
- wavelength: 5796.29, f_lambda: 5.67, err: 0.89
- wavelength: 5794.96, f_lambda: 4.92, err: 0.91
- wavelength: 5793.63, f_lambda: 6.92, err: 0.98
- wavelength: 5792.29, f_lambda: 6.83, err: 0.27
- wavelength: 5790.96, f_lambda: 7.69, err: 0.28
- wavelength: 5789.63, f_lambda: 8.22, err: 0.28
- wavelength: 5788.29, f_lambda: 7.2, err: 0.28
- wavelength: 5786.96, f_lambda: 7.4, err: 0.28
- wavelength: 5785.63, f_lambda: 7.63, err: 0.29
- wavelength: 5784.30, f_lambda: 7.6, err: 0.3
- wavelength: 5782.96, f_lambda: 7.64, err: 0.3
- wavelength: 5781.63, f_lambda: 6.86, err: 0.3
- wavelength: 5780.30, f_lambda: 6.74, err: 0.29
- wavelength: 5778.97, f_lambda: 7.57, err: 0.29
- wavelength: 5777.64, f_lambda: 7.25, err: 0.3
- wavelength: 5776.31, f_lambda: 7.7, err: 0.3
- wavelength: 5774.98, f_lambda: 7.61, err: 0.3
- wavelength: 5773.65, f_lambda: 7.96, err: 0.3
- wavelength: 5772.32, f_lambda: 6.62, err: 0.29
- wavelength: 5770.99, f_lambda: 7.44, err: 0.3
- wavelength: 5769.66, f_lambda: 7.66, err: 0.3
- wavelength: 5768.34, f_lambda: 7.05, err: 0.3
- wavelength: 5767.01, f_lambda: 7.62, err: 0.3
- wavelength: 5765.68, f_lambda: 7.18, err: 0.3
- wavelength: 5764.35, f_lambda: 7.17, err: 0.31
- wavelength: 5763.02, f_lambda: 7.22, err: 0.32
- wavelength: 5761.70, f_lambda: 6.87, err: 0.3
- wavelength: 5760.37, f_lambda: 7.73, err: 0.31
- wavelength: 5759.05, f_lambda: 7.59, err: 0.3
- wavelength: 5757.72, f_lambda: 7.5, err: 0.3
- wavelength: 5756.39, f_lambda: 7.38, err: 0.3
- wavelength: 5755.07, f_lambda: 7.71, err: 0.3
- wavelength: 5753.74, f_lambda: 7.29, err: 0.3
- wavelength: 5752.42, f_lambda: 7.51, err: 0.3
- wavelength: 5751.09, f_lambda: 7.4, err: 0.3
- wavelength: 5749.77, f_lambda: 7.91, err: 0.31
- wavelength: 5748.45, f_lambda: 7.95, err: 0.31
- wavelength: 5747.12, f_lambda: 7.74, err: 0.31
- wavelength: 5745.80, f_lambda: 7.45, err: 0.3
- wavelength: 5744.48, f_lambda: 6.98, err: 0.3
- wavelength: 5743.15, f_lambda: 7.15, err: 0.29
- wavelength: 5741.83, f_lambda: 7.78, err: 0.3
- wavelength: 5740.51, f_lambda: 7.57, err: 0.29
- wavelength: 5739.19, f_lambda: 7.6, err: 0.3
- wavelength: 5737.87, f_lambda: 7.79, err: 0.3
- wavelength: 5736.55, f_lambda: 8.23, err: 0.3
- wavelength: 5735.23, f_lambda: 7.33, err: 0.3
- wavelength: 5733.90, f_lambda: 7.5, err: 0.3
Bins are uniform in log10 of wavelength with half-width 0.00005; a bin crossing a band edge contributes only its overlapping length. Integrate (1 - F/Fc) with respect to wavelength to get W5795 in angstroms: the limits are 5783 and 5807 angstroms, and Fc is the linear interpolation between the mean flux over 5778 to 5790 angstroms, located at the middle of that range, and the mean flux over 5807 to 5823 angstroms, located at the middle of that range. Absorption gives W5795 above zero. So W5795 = 0.4 angstroms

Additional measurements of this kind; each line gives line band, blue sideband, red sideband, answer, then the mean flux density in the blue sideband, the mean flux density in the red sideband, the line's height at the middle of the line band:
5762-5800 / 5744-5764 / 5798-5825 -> 1.0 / 7.48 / 7.45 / 7.47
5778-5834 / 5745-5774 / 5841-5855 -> -0.4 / 7.45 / 7.22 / 7.33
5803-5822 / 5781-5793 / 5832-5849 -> 0.0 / 7.45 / 7.33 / 7.39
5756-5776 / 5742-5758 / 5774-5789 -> 0.2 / 7.5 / 7.39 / 7.45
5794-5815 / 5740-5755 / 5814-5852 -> 1.0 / 7.53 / 7.49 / 7.5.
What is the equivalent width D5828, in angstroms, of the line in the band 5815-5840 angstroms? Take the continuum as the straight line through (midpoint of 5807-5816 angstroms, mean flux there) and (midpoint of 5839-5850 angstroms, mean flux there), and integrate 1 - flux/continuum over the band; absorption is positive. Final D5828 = -0.94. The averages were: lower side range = 7.28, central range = 7.57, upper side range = 7.31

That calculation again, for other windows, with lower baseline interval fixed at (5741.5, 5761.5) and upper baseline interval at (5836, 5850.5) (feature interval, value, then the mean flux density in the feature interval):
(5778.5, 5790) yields 0.0 angstroms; 7.4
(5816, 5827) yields -0.3 angstroms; 7.55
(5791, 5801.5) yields 0.6 angstroms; 6.99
